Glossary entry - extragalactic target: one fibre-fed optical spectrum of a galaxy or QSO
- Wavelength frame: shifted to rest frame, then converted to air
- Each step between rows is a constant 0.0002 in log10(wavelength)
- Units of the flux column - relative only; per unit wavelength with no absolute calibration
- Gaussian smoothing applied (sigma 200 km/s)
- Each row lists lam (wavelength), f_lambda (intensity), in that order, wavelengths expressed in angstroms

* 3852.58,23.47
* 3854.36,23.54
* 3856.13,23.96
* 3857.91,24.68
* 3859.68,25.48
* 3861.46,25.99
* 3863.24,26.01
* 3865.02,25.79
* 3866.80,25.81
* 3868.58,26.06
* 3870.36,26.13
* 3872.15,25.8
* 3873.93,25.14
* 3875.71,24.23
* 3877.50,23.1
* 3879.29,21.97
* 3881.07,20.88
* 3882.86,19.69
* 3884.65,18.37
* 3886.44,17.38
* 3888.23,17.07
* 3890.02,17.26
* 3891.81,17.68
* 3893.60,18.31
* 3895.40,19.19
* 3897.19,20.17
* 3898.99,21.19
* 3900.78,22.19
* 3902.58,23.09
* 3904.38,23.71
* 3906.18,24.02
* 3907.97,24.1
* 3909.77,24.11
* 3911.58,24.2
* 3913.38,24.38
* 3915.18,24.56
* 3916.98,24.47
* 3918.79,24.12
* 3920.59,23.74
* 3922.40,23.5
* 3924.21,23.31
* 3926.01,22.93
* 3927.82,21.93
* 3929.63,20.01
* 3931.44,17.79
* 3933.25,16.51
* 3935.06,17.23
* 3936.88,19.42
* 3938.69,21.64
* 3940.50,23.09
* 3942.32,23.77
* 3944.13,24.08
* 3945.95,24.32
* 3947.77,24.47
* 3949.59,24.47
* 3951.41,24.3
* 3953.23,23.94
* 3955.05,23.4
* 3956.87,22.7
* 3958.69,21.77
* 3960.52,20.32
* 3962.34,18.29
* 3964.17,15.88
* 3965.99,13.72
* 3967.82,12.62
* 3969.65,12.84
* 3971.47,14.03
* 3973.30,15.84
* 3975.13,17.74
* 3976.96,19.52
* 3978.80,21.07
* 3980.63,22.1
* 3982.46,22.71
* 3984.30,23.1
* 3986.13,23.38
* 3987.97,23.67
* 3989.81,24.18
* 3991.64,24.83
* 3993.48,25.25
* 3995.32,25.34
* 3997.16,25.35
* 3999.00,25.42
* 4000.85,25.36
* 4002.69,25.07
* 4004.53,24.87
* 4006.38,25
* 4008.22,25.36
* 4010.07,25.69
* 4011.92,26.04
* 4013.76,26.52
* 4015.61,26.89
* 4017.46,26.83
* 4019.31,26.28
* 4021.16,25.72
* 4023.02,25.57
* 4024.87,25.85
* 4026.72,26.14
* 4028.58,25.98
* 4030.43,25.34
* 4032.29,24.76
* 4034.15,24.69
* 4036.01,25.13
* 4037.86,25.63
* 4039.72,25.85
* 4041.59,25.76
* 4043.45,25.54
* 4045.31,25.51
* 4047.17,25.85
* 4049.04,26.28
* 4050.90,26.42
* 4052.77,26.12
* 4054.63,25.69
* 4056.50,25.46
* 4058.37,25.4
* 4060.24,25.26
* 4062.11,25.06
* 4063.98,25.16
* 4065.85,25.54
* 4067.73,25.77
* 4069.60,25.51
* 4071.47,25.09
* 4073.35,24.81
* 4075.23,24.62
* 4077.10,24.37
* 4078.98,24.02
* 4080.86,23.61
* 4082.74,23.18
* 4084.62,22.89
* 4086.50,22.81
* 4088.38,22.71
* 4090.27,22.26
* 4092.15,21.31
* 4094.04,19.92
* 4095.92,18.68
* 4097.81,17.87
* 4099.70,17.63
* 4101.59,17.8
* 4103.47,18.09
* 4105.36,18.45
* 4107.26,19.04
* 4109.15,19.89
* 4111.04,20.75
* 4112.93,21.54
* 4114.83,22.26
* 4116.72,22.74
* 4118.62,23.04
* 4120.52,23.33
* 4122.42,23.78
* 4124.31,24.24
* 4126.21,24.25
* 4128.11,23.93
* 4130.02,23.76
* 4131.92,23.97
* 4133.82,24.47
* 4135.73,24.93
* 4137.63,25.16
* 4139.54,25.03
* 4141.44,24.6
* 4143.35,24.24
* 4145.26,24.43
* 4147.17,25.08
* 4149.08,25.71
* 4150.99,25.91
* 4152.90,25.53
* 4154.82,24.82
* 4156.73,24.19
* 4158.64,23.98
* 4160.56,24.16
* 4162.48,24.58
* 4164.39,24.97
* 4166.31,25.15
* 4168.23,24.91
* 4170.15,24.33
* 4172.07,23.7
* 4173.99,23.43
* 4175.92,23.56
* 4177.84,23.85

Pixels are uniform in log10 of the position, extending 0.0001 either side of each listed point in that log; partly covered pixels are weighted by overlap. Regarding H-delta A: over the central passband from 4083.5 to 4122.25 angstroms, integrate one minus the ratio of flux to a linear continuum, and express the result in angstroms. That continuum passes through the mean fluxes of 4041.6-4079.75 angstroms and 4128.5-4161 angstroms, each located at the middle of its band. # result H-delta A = 6.7 angstroms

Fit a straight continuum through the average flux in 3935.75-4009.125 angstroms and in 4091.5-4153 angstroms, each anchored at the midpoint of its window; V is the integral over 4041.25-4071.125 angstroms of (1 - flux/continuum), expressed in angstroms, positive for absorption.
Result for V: -4.7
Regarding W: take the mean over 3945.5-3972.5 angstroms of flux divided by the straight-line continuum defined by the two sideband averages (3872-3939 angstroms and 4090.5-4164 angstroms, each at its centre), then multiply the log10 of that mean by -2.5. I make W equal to 0.11 mag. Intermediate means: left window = 21.5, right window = 22.7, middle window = 19.7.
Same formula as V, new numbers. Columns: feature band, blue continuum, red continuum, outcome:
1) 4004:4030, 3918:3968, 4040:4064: -1.76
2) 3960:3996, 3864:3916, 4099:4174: 4.55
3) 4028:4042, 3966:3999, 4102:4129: -2.80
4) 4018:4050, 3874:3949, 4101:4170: -4.23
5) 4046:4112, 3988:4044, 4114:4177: 5.29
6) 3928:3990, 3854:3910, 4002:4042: 9.90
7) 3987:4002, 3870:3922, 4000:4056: -0.08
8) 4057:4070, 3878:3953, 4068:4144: -1.76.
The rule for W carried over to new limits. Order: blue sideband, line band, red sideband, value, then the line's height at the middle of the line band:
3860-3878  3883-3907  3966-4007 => 0.23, 24.6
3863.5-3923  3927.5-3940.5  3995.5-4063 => 0.21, 23.4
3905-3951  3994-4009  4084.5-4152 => -0.12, 22.6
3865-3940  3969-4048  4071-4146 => -0.09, 22.2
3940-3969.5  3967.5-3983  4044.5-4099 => 0.22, 21.6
